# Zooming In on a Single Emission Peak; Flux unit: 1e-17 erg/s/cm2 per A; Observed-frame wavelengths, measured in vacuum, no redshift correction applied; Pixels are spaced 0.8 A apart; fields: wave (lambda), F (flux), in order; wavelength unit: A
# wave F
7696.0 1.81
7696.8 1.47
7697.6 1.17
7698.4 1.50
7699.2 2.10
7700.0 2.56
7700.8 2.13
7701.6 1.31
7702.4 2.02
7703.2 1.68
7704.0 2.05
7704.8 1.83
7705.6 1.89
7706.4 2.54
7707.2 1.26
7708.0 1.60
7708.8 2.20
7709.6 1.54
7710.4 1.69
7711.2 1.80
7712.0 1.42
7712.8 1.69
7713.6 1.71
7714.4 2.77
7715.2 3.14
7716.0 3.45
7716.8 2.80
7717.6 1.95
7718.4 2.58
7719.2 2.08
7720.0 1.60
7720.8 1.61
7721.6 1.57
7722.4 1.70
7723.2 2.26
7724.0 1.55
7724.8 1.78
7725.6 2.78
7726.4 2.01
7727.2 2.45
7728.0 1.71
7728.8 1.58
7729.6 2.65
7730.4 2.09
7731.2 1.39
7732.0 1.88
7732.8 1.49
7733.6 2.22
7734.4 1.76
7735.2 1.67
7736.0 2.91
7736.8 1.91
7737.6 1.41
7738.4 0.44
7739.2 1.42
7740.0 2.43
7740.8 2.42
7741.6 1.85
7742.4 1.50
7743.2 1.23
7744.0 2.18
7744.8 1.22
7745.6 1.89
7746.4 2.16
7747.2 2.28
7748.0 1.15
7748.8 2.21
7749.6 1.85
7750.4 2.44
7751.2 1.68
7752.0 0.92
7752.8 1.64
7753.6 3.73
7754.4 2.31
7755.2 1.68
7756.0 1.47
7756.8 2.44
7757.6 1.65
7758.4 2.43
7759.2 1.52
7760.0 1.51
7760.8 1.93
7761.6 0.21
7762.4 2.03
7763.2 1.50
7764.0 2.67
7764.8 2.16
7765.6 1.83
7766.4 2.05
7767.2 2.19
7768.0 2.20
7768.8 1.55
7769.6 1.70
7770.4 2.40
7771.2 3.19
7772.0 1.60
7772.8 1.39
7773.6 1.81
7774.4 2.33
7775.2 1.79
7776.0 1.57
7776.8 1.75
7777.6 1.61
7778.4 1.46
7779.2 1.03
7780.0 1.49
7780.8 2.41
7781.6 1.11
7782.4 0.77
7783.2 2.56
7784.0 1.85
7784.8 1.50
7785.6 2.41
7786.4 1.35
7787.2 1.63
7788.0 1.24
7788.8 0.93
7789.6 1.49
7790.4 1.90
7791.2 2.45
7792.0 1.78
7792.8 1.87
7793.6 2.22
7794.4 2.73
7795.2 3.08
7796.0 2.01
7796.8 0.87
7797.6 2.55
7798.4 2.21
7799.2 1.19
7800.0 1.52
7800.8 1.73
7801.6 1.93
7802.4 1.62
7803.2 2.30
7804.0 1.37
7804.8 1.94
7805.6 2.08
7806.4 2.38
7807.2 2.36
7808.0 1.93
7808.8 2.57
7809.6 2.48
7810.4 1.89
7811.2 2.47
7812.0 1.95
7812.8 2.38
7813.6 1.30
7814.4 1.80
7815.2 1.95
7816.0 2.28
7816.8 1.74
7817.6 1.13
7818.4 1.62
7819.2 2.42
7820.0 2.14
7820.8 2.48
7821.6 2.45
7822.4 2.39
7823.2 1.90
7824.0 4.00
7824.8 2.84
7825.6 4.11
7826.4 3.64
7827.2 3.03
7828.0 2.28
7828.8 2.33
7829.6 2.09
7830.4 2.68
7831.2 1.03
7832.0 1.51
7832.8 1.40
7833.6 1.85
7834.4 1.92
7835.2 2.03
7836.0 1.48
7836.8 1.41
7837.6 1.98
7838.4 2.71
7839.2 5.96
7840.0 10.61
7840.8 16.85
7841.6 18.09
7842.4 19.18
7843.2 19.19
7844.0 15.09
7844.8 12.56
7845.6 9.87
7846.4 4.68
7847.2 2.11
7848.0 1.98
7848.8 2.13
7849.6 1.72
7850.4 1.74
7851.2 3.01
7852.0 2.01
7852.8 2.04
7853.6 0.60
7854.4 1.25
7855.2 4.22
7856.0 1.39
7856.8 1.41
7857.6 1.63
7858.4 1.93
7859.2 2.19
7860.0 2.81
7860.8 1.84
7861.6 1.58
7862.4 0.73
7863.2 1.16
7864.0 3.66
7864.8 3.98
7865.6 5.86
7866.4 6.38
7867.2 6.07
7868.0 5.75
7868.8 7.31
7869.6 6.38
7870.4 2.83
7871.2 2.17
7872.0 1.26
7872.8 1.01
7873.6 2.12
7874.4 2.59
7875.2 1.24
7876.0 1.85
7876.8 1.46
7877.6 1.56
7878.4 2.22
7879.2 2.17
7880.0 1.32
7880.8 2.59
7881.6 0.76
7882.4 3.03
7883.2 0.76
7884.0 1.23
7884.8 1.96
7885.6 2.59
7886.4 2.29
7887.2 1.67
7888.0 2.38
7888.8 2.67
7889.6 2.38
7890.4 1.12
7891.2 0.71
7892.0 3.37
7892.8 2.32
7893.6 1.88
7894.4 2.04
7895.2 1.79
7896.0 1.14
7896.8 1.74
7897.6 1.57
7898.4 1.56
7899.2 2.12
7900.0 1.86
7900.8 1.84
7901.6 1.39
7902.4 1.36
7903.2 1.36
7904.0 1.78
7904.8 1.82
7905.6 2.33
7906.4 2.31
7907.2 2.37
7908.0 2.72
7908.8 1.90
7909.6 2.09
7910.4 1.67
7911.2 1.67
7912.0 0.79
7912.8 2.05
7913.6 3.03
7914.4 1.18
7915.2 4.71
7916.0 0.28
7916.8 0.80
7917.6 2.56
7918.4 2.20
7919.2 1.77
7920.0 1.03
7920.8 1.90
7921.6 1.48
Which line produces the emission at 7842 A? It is Halpha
